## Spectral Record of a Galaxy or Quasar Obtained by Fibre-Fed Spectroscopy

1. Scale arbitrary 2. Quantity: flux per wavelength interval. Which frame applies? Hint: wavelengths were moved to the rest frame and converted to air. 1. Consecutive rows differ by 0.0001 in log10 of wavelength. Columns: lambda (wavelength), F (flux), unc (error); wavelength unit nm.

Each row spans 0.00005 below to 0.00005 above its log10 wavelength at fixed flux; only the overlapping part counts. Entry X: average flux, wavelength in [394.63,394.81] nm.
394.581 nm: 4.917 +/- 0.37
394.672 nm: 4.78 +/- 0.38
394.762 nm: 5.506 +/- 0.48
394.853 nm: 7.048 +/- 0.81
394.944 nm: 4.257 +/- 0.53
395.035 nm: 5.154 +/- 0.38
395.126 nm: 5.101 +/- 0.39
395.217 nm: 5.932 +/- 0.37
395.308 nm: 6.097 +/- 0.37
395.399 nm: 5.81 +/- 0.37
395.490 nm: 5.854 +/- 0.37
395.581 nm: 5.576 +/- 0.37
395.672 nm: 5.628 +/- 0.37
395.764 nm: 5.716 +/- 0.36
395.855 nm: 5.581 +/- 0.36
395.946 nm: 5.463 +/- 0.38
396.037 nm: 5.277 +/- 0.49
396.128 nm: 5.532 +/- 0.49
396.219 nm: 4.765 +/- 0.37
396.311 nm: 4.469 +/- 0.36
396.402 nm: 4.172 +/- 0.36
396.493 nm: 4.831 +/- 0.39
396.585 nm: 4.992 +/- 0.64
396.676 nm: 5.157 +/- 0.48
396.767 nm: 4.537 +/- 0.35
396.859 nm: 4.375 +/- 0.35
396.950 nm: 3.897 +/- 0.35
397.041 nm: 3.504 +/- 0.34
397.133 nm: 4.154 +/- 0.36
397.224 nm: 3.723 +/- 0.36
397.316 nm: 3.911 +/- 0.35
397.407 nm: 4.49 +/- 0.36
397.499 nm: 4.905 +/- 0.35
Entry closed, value 5.2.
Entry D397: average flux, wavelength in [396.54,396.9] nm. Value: 4.77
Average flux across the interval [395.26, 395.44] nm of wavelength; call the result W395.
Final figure 5.96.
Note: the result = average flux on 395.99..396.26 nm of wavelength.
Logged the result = 5.21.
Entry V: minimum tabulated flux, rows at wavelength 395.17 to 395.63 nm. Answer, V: 5.576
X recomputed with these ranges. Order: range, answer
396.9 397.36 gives 3.84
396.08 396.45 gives 4.74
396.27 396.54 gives 4.49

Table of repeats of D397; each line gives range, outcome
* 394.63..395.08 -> 5.36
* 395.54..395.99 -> 5.59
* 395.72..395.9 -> 5.65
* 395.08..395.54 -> 5.76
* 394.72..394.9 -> 6.27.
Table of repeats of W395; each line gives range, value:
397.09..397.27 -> 3.94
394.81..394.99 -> 5.63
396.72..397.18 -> 4.1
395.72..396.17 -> 5.52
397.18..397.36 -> 3.81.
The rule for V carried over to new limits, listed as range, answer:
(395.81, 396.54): 4.172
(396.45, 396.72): 4.831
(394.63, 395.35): 4.257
